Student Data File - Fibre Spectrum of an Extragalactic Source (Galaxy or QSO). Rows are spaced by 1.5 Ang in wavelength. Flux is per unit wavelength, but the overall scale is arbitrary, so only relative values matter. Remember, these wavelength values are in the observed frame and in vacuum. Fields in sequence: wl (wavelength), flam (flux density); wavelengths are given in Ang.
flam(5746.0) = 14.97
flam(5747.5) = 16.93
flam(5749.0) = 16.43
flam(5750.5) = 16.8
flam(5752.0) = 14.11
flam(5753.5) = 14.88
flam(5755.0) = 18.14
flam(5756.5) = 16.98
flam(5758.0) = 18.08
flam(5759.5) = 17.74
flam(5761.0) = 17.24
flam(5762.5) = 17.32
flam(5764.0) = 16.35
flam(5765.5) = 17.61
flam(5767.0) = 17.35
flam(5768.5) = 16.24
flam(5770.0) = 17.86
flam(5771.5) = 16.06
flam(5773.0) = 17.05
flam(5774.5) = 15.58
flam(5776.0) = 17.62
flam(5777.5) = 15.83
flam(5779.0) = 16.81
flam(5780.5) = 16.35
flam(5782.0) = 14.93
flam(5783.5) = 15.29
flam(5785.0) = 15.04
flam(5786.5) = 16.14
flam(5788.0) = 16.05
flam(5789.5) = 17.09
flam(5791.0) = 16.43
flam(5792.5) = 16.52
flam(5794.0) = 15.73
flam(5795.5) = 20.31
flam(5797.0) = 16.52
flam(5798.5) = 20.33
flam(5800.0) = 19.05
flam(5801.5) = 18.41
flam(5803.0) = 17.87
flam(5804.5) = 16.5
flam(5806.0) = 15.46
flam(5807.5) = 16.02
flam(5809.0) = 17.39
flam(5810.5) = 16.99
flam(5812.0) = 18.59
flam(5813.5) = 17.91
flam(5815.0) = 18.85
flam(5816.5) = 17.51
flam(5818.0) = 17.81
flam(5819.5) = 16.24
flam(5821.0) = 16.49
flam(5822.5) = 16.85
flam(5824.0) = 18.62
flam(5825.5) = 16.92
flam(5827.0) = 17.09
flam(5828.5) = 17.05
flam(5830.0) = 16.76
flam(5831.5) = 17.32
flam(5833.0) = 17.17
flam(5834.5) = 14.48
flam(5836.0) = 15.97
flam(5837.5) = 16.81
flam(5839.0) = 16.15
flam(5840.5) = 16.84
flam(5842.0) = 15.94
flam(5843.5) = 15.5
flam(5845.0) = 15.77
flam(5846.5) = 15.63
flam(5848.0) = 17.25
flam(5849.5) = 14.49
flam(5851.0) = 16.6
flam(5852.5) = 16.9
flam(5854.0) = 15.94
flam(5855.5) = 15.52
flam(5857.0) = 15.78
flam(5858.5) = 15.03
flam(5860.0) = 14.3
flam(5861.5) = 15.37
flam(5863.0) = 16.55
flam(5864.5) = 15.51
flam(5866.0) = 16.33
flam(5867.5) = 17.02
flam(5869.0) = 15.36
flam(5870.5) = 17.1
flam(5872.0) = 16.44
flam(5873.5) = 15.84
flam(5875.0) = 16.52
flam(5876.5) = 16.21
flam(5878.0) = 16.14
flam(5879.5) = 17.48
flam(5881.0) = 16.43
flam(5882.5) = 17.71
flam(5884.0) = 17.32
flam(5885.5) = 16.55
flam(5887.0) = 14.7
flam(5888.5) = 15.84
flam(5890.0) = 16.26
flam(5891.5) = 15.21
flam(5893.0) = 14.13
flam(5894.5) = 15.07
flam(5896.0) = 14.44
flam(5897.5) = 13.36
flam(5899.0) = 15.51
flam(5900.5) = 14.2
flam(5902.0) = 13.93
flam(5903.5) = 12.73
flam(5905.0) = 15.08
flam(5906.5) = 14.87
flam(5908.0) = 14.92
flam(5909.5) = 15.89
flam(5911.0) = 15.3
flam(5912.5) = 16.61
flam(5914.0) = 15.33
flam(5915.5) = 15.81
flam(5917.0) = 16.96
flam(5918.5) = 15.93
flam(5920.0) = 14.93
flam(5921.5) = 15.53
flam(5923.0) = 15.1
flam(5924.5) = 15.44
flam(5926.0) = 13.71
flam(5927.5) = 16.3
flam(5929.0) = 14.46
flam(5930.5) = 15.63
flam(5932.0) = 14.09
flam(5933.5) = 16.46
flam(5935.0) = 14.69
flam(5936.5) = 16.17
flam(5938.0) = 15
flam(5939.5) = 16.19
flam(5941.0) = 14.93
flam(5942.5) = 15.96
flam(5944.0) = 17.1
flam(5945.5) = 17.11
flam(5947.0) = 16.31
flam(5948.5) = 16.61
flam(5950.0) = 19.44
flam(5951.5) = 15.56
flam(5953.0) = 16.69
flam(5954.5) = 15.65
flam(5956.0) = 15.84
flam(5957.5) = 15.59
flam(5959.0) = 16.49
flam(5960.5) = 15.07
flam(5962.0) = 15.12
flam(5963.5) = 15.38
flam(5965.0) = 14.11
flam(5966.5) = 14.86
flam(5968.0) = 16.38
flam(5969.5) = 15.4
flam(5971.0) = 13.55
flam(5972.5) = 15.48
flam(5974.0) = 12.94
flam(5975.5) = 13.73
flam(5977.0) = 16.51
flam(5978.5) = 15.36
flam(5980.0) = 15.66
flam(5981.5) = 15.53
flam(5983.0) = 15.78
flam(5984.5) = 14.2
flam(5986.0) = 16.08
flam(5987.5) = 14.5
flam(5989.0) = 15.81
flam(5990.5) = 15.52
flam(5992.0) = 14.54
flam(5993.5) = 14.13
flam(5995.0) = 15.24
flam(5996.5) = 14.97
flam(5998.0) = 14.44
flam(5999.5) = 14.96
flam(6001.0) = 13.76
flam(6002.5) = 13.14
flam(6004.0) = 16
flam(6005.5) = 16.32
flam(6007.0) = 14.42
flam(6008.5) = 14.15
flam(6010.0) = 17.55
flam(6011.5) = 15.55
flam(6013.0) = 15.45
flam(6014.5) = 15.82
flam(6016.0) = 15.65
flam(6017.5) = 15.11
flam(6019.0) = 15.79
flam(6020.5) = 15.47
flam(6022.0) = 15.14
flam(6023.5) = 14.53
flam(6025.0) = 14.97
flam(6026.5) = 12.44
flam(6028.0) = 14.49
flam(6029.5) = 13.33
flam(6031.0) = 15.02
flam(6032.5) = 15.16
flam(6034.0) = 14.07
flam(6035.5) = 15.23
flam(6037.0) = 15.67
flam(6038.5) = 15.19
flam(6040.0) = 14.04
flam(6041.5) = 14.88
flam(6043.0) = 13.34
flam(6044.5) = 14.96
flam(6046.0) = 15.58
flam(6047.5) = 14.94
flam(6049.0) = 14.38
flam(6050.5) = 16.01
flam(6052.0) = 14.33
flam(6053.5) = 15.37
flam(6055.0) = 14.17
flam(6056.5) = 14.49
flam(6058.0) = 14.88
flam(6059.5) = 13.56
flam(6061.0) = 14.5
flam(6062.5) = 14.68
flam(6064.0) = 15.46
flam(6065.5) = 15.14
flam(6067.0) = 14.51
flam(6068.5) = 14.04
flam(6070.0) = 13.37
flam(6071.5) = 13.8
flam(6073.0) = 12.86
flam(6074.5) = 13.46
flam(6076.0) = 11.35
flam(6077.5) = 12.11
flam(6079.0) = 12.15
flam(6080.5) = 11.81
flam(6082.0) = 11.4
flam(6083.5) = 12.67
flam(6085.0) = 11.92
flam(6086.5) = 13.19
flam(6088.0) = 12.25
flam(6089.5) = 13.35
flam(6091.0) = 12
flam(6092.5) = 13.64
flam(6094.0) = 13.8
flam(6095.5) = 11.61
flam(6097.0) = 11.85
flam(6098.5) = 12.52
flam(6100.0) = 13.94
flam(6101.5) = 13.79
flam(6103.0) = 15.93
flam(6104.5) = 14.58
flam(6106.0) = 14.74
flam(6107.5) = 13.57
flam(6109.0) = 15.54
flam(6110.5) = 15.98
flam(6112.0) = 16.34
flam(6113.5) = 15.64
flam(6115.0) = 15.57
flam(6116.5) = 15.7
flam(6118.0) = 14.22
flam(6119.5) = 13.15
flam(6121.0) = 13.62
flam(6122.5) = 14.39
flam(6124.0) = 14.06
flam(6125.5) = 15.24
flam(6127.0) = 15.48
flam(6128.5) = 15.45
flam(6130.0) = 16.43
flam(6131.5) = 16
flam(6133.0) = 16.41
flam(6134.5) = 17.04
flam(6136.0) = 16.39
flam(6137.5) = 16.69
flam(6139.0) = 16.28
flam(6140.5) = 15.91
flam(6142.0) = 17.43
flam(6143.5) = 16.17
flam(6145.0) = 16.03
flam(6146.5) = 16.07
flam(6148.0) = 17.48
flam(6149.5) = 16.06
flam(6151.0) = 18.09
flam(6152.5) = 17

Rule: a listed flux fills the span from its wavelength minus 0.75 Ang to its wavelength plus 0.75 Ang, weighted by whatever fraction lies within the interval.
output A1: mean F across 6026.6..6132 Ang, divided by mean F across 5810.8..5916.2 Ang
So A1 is 0.88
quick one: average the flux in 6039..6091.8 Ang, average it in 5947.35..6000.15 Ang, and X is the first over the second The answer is 0.9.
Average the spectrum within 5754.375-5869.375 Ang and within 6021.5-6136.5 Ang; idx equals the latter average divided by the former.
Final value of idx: 0.9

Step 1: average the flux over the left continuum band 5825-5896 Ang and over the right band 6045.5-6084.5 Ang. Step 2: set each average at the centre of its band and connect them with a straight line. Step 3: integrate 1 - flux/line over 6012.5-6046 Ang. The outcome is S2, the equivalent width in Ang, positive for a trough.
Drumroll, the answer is -1.32 Ang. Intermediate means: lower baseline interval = 16.1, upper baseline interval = 13.9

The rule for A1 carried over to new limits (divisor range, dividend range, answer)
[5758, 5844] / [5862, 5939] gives 0.92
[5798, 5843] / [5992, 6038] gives 0.87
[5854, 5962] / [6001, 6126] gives 0.91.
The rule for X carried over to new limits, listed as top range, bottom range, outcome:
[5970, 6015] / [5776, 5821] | 0.88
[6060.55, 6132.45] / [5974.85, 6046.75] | 0.93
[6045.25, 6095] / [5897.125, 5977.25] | 0.89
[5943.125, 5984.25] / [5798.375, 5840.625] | 0.91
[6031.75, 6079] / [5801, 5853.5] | 0.85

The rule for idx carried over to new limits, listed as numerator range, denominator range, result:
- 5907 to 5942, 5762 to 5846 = 0.92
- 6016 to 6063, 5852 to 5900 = 0.93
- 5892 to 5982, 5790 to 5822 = 0.88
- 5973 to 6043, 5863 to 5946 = 0.96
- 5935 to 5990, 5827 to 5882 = 0.96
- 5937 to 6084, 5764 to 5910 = 0.91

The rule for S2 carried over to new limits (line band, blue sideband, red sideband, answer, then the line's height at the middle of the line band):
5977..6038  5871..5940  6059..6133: -1.6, 14.7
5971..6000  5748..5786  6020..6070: 0.1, 15.1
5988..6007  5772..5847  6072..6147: 0.5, 15.3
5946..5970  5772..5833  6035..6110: -1.1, 15.2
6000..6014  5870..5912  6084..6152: 0.1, 15.2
